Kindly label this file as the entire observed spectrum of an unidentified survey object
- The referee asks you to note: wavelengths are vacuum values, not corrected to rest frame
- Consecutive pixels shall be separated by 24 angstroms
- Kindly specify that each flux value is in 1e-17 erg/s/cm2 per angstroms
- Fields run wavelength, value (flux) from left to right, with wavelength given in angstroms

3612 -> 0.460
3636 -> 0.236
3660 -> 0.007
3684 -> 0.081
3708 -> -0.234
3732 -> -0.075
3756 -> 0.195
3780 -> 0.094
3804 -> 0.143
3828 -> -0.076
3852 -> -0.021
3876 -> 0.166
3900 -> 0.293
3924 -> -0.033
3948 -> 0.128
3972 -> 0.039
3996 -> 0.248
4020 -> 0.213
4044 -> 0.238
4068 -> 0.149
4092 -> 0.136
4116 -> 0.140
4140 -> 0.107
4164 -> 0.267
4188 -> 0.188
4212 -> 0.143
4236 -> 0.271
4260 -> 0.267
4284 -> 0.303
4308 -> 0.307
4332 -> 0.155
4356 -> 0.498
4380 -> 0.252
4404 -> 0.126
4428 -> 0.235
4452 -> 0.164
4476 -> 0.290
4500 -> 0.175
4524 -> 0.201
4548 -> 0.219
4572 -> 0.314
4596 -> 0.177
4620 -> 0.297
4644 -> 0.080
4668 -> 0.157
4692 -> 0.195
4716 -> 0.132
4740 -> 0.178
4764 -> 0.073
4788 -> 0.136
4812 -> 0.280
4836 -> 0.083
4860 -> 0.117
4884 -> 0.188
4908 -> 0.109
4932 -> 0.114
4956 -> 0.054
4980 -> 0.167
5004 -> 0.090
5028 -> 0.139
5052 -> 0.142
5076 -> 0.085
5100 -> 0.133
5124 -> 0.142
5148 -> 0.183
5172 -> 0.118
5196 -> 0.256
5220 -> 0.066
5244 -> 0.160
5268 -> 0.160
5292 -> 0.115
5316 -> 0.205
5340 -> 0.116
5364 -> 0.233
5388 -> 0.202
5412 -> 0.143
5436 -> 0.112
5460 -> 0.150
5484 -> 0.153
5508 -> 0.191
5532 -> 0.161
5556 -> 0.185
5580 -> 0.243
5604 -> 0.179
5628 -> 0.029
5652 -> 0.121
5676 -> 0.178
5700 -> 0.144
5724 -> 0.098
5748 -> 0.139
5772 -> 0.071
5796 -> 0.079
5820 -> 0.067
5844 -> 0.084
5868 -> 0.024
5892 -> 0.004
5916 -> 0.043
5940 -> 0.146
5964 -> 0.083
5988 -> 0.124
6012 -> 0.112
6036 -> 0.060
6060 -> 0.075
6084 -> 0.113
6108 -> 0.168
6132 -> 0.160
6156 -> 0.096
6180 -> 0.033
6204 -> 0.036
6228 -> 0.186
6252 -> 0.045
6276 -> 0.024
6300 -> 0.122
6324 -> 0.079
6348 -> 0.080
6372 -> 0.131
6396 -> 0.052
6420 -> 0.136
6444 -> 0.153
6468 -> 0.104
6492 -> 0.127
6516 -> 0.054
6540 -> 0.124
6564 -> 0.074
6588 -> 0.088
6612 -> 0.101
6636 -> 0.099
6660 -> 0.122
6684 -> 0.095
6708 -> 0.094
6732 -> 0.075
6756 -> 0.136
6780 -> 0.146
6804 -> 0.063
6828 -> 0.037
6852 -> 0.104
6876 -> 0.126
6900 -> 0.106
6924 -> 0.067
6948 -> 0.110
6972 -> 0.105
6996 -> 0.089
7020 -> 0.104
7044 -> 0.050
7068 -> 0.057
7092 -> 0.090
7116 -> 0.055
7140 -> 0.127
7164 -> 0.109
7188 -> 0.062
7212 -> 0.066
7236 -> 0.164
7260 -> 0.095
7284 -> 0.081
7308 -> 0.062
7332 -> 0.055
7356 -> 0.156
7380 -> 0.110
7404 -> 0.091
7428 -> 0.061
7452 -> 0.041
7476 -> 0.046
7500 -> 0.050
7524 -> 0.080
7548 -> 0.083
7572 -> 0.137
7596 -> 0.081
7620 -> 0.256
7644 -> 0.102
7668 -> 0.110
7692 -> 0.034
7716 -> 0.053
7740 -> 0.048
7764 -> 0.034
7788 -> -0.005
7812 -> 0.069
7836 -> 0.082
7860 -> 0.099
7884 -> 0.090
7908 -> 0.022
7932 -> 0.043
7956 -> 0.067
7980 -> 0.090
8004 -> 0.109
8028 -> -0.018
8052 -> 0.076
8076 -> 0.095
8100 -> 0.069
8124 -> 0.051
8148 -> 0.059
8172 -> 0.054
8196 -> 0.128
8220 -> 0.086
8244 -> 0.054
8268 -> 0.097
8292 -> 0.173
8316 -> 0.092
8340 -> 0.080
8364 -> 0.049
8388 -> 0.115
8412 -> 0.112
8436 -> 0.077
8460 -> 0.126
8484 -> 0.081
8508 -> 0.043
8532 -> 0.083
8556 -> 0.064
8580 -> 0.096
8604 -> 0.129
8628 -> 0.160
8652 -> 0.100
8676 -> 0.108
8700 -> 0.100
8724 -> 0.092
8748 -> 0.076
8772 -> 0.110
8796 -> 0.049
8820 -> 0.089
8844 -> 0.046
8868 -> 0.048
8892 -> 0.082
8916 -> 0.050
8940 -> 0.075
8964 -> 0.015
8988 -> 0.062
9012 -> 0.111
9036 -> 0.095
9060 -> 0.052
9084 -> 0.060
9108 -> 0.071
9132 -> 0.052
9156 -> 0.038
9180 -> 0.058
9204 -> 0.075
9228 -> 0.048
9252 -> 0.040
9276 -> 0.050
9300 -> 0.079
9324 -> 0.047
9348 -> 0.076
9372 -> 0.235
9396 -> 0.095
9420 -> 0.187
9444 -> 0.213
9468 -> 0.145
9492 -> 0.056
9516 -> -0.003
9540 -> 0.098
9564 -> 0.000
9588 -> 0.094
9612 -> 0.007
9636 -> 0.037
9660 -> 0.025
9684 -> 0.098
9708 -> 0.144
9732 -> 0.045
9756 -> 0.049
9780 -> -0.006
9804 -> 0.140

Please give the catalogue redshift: 0.443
